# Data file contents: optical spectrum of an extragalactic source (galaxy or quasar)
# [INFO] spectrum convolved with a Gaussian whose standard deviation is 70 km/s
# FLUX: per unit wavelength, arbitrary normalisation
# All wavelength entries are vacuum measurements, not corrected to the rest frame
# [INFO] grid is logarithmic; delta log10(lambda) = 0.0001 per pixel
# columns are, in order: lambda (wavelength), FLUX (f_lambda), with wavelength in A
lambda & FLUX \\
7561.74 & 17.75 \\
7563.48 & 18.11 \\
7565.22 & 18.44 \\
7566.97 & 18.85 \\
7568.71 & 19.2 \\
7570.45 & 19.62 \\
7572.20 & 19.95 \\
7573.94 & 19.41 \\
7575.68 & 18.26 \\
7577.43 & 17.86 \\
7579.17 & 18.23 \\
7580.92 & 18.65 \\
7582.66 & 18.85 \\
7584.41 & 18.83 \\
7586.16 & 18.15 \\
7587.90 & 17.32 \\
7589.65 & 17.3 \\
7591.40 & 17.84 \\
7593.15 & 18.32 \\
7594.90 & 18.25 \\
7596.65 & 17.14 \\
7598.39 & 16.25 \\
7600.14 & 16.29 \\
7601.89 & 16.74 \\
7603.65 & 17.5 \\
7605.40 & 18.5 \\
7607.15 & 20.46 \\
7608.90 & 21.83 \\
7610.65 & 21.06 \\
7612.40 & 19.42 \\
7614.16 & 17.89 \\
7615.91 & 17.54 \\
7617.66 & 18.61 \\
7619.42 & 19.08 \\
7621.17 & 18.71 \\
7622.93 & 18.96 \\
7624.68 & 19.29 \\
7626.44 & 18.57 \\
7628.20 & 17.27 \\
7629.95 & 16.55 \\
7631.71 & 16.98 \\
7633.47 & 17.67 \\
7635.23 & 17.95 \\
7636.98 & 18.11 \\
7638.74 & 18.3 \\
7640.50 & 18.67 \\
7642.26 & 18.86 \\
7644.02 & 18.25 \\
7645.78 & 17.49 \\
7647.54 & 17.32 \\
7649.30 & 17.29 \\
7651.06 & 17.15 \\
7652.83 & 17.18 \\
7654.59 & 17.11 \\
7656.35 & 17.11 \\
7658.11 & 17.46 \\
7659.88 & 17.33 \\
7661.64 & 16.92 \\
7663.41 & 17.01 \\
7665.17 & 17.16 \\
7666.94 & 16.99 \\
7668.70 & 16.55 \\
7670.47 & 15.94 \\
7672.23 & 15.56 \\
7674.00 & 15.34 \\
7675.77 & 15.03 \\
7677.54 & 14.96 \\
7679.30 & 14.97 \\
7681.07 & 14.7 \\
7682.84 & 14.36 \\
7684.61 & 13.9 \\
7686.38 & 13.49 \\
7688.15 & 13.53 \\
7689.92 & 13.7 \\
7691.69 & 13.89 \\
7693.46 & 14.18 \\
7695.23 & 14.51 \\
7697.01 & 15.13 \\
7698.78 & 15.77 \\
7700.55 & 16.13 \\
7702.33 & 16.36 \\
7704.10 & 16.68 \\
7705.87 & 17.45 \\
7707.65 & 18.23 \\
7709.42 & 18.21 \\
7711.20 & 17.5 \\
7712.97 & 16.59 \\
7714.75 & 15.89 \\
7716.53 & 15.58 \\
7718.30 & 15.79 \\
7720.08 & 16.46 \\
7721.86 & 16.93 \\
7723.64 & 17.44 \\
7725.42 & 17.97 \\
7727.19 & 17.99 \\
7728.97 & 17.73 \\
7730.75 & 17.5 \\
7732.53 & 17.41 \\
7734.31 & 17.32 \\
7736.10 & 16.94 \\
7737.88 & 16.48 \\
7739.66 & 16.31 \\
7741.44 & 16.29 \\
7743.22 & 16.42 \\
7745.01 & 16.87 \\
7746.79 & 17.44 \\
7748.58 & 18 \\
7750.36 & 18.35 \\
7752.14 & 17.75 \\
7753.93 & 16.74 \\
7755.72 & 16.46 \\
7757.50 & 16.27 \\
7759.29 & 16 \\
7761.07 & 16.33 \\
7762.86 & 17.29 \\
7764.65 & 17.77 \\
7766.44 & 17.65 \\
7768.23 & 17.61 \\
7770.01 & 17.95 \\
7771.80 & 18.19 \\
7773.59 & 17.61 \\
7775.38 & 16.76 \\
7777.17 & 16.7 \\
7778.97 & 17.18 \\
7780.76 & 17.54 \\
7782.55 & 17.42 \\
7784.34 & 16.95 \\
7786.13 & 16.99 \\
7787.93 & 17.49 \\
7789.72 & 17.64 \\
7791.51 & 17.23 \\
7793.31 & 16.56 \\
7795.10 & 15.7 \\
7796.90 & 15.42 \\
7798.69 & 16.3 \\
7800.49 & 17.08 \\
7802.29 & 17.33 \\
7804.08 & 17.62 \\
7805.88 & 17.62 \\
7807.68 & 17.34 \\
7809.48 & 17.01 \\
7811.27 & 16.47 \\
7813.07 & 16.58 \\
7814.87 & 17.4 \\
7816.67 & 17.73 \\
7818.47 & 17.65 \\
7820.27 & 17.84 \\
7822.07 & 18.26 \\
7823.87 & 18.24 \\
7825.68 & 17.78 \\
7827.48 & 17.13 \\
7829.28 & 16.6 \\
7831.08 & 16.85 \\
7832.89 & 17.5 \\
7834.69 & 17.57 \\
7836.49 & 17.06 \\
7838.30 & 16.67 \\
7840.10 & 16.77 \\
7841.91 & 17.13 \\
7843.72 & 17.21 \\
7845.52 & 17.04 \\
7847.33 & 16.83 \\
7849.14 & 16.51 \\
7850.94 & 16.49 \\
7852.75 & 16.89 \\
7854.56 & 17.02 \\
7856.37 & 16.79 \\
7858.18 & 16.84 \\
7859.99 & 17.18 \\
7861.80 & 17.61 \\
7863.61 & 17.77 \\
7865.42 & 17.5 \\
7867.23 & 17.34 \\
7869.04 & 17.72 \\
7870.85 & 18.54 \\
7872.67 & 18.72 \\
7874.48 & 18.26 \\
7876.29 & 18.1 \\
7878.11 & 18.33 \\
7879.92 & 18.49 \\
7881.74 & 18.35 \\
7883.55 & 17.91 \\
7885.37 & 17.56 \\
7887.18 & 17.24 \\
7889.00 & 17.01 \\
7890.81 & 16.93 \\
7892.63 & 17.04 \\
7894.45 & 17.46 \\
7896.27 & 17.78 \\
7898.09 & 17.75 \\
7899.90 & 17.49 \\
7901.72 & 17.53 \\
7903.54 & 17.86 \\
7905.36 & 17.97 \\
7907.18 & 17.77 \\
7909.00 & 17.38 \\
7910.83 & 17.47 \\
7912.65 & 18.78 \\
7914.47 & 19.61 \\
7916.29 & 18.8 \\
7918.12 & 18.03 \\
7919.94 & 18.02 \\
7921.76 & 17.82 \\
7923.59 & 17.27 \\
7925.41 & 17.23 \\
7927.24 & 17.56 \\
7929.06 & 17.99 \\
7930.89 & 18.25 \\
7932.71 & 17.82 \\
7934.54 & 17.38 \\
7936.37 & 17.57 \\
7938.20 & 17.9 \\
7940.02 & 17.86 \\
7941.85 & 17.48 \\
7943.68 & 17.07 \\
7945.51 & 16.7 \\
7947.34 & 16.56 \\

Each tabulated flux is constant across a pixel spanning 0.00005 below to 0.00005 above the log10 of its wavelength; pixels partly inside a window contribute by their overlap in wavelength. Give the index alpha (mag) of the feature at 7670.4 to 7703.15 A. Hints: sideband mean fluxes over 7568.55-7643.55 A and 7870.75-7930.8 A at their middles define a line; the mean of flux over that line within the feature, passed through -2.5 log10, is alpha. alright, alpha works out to 0.23 mag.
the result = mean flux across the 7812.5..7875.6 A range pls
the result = 17.4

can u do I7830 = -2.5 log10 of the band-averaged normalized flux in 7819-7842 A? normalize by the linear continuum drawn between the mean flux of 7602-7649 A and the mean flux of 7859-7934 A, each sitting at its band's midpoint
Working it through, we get 0.04 mag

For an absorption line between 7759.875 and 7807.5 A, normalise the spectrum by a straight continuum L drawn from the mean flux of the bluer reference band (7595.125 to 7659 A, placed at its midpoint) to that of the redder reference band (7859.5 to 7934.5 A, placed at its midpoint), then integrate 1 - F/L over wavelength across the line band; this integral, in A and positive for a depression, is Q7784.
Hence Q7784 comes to 2.1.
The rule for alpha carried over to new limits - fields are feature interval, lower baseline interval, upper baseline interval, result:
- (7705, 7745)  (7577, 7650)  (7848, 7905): 0.06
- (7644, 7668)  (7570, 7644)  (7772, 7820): 0.05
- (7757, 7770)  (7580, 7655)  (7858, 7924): 0.06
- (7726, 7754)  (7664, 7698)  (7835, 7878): -0.10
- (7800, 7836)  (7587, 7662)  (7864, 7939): 0.03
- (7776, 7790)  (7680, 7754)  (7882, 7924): -0.02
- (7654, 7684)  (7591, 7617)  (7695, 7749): 0.09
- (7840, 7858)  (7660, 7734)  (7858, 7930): 0.03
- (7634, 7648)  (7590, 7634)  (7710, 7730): -0.01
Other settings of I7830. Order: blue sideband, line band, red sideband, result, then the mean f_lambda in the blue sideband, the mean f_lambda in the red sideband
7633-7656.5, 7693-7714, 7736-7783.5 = 0.06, 17.8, 17.1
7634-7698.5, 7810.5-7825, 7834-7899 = -0.02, 16.2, 17.4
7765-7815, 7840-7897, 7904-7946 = 0.00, 17.1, 17.8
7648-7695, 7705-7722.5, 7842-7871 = -0.05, 15.7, 17.2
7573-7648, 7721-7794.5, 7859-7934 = 0.05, 18.3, 17.8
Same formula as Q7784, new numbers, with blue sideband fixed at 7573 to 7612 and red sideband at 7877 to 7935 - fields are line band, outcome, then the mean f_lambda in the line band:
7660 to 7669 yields 0.6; 17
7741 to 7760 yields 1.1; 17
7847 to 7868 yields 1.0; 17.1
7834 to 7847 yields 0.6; 17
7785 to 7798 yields 0.9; 16.7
